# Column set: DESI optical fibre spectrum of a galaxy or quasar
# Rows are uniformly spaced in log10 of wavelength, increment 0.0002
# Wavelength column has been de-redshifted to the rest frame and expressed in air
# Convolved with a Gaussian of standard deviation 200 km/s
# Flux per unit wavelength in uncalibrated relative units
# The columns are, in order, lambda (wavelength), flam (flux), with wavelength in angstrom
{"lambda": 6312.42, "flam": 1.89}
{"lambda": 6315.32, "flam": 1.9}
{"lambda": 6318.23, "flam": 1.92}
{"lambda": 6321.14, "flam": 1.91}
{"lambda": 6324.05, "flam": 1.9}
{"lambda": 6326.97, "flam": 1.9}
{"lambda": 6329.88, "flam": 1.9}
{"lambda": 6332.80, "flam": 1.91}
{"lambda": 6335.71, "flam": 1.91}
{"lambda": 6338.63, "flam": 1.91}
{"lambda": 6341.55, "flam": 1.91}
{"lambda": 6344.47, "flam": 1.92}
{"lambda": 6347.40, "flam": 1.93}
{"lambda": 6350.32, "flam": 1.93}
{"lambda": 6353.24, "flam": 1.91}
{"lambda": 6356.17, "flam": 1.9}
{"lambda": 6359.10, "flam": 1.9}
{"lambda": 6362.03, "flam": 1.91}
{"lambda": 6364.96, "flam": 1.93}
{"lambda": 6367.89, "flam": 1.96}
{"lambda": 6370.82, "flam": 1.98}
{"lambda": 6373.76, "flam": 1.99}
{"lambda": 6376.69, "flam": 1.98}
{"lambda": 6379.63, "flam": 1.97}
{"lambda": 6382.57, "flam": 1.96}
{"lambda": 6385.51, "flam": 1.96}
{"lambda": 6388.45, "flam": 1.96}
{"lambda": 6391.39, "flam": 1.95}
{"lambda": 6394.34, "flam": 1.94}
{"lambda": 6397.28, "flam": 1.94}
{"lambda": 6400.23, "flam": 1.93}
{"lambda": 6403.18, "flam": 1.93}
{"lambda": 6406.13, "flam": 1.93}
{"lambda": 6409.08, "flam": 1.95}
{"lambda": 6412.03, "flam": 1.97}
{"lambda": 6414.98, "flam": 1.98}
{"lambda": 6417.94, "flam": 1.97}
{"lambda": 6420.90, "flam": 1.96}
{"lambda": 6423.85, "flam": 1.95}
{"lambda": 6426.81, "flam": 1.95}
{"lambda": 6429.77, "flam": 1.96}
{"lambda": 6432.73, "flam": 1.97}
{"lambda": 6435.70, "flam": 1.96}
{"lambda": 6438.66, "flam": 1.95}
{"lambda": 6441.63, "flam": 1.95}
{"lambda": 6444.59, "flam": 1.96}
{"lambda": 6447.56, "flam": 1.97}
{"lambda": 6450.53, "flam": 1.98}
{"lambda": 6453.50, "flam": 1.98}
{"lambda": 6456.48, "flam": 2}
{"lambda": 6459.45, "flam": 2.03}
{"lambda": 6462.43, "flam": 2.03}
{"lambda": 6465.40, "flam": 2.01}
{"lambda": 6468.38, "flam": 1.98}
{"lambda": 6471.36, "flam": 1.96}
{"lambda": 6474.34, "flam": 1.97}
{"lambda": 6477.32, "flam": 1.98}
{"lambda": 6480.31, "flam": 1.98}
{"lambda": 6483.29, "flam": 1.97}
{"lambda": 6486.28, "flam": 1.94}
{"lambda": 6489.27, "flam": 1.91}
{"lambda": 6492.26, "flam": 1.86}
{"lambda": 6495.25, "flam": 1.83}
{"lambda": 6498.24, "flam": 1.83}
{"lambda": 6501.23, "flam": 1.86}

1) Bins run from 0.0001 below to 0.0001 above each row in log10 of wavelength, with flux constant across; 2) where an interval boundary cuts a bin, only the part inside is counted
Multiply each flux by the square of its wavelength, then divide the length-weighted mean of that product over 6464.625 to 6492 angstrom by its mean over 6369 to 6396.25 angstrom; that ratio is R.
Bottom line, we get 1.0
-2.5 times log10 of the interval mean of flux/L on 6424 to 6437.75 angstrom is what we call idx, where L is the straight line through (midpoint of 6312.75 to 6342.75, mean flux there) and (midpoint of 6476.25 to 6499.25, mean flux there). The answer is -0.03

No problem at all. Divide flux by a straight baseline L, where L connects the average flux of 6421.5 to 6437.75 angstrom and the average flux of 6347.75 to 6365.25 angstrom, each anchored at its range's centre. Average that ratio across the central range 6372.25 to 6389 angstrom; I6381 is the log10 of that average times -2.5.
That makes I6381 -0.02 mag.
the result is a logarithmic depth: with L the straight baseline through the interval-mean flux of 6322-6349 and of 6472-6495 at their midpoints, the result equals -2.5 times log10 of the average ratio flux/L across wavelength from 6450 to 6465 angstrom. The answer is -0.040 mag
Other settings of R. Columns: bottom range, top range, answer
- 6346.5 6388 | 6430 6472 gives 1.05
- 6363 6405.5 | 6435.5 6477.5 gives 1.04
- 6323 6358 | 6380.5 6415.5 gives 1.04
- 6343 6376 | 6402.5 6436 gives 1.03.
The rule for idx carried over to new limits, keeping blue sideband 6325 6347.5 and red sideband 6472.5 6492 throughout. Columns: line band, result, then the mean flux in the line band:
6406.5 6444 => -0.01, 1.96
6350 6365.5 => 0.00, 1.91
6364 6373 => -0.02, 1.96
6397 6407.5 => 0.00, 1.93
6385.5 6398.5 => -0.01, 1.95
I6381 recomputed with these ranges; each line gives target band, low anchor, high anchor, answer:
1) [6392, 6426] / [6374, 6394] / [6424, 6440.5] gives 0.01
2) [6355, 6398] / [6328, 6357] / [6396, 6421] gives -0.01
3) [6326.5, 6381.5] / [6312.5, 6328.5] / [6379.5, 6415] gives 0.00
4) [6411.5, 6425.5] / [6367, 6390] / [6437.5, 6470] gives 0.01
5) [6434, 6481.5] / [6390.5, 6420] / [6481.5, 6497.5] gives -0.03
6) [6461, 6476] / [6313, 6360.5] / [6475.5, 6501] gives -0.04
